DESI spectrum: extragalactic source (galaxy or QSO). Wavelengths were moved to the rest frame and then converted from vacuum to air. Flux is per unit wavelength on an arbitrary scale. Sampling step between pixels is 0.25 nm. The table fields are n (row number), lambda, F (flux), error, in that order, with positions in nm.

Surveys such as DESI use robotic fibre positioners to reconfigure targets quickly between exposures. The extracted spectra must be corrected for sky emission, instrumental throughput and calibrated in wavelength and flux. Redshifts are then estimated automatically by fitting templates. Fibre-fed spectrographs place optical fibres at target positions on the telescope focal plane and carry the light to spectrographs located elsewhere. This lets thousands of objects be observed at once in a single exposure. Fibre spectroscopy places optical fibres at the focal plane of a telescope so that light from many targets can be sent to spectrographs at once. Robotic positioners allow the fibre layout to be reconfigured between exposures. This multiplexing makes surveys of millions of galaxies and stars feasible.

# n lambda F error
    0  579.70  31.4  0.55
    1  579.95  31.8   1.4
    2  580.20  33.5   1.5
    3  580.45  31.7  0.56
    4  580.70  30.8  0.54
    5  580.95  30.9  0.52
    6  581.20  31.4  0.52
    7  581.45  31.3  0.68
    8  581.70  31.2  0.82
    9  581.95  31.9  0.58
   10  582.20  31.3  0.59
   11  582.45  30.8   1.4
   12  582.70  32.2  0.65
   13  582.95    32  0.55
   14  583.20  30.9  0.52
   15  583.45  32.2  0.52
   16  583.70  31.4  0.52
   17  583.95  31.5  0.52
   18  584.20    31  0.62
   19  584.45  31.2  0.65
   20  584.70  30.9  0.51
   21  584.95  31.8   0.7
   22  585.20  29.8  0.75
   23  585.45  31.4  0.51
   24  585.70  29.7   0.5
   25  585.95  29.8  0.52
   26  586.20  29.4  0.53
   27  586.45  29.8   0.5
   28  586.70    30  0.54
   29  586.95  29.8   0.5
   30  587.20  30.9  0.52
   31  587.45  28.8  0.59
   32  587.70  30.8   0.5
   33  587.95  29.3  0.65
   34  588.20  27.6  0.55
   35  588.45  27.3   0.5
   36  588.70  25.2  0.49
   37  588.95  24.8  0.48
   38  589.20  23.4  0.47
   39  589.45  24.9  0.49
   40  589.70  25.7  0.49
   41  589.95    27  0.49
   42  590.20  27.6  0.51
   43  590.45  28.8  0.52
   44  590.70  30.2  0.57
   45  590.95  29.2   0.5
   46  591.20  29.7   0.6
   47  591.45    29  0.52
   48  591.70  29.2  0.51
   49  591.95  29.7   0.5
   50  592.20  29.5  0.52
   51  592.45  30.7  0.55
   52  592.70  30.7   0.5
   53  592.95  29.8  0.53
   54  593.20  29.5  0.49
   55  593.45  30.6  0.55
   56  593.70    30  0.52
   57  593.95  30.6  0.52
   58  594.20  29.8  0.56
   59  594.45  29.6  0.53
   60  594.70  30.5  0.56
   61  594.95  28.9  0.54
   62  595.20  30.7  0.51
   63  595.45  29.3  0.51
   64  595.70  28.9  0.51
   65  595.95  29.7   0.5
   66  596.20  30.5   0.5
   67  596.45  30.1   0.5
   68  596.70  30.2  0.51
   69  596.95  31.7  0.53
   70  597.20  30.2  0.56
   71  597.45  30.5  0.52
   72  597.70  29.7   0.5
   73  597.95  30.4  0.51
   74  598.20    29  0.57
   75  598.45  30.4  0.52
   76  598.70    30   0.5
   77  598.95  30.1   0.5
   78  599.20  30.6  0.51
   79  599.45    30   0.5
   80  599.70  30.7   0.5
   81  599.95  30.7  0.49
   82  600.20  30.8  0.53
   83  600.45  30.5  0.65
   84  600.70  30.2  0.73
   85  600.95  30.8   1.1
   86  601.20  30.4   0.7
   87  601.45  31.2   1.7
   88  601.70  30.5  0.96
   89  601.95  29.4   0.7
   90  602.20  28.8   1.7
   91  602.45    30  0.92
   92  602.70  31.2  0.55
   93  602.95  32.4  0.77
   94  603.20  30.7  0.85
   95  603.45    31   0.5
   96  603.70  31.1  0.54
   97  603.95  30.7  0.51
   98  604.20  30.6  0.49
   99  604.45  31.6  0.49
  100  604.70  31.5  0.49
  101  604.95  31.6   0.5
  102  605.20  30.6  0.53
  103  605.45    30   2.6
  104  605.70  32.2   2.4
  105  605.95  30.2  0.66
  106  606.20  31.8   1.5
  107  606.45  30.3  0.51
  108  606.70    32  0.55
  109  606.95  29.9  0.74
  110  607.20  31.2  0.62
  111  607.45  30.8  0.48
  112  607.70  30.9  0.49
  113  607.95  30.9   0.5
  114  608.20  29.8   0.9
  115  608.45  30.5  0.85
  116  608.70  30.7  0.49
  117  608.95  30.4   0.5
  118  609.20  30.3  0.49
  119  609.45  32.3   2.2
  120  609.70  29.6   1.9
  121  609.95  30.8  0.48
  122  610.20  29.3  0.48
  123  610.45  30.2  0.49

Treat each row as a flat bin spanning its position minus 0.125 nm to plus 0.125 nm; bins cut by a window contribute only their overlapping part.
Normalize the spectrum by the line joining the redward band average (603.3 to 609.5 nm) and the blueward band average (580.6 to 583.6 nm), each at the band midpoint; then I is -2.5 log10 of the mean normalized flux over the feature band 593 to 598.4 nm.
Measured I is 0.04 mag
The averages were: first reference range 31.4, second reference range 30.9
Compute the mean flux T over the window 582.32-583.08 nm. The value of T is 31.7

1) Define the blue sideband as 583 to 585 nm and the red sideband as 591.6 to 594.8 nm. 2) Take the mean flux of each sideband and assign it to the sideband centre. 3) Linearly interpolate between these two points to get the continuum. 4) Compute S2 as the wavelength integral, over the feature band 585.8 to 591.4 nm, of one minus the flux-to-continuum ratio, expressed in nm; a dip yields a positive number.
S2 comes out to 0.46 nm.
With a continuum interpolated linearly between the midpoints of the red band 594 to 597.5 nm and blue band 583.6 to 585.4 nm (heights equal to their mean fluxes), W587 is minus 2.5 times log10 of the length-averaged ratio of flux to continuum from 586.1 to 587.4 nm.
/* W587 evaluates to 0.03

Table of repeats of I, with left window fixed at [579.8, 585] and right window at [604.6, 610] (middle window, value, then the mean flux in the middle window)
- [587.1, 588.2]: 0.06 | 29.7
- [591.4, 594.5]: 0.05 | 29.9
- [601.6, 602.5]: 0.05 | 29.6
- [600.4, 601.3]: 0.02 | 30.5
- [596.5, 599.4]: 0.03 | 30.2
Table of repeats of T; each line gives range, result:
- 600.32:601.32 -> 30.5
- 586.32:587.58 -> 29.9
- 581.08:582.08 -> 31.4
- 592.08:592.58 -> 30.1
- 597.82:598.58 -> 29.9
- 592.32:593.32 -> 30.2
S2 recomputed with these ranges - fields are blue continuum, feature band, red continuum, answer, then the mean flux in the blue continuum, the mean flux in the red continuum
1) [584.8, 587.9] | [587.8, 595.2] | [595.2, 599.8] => 0.37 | 30.2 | 30.1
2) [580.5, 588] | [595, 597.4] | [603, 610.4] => 0.05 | 30.8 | 30.8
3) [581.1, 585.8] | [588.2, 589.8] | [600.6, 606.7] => 0.30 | 31.3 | 30.8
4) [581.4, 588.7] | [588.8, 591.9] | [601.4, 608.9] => 0.31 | 30.5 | 30.8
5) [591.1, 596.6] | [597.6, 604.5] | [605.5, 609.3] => -0.03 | 29.9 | 30.8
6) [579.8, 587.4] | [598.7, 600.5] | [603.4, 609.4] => 0.03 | 31.1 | 30.9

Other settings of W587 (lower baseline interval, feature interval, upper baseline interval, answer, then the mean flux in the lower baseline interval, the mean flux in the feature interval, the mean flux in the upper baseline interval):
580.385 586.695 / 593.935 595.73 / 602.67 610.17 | 0.04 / 31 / 29.8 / 30.9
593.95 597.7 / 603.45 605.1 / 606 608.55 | -0.02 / 30.1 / 31.2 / 30.8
